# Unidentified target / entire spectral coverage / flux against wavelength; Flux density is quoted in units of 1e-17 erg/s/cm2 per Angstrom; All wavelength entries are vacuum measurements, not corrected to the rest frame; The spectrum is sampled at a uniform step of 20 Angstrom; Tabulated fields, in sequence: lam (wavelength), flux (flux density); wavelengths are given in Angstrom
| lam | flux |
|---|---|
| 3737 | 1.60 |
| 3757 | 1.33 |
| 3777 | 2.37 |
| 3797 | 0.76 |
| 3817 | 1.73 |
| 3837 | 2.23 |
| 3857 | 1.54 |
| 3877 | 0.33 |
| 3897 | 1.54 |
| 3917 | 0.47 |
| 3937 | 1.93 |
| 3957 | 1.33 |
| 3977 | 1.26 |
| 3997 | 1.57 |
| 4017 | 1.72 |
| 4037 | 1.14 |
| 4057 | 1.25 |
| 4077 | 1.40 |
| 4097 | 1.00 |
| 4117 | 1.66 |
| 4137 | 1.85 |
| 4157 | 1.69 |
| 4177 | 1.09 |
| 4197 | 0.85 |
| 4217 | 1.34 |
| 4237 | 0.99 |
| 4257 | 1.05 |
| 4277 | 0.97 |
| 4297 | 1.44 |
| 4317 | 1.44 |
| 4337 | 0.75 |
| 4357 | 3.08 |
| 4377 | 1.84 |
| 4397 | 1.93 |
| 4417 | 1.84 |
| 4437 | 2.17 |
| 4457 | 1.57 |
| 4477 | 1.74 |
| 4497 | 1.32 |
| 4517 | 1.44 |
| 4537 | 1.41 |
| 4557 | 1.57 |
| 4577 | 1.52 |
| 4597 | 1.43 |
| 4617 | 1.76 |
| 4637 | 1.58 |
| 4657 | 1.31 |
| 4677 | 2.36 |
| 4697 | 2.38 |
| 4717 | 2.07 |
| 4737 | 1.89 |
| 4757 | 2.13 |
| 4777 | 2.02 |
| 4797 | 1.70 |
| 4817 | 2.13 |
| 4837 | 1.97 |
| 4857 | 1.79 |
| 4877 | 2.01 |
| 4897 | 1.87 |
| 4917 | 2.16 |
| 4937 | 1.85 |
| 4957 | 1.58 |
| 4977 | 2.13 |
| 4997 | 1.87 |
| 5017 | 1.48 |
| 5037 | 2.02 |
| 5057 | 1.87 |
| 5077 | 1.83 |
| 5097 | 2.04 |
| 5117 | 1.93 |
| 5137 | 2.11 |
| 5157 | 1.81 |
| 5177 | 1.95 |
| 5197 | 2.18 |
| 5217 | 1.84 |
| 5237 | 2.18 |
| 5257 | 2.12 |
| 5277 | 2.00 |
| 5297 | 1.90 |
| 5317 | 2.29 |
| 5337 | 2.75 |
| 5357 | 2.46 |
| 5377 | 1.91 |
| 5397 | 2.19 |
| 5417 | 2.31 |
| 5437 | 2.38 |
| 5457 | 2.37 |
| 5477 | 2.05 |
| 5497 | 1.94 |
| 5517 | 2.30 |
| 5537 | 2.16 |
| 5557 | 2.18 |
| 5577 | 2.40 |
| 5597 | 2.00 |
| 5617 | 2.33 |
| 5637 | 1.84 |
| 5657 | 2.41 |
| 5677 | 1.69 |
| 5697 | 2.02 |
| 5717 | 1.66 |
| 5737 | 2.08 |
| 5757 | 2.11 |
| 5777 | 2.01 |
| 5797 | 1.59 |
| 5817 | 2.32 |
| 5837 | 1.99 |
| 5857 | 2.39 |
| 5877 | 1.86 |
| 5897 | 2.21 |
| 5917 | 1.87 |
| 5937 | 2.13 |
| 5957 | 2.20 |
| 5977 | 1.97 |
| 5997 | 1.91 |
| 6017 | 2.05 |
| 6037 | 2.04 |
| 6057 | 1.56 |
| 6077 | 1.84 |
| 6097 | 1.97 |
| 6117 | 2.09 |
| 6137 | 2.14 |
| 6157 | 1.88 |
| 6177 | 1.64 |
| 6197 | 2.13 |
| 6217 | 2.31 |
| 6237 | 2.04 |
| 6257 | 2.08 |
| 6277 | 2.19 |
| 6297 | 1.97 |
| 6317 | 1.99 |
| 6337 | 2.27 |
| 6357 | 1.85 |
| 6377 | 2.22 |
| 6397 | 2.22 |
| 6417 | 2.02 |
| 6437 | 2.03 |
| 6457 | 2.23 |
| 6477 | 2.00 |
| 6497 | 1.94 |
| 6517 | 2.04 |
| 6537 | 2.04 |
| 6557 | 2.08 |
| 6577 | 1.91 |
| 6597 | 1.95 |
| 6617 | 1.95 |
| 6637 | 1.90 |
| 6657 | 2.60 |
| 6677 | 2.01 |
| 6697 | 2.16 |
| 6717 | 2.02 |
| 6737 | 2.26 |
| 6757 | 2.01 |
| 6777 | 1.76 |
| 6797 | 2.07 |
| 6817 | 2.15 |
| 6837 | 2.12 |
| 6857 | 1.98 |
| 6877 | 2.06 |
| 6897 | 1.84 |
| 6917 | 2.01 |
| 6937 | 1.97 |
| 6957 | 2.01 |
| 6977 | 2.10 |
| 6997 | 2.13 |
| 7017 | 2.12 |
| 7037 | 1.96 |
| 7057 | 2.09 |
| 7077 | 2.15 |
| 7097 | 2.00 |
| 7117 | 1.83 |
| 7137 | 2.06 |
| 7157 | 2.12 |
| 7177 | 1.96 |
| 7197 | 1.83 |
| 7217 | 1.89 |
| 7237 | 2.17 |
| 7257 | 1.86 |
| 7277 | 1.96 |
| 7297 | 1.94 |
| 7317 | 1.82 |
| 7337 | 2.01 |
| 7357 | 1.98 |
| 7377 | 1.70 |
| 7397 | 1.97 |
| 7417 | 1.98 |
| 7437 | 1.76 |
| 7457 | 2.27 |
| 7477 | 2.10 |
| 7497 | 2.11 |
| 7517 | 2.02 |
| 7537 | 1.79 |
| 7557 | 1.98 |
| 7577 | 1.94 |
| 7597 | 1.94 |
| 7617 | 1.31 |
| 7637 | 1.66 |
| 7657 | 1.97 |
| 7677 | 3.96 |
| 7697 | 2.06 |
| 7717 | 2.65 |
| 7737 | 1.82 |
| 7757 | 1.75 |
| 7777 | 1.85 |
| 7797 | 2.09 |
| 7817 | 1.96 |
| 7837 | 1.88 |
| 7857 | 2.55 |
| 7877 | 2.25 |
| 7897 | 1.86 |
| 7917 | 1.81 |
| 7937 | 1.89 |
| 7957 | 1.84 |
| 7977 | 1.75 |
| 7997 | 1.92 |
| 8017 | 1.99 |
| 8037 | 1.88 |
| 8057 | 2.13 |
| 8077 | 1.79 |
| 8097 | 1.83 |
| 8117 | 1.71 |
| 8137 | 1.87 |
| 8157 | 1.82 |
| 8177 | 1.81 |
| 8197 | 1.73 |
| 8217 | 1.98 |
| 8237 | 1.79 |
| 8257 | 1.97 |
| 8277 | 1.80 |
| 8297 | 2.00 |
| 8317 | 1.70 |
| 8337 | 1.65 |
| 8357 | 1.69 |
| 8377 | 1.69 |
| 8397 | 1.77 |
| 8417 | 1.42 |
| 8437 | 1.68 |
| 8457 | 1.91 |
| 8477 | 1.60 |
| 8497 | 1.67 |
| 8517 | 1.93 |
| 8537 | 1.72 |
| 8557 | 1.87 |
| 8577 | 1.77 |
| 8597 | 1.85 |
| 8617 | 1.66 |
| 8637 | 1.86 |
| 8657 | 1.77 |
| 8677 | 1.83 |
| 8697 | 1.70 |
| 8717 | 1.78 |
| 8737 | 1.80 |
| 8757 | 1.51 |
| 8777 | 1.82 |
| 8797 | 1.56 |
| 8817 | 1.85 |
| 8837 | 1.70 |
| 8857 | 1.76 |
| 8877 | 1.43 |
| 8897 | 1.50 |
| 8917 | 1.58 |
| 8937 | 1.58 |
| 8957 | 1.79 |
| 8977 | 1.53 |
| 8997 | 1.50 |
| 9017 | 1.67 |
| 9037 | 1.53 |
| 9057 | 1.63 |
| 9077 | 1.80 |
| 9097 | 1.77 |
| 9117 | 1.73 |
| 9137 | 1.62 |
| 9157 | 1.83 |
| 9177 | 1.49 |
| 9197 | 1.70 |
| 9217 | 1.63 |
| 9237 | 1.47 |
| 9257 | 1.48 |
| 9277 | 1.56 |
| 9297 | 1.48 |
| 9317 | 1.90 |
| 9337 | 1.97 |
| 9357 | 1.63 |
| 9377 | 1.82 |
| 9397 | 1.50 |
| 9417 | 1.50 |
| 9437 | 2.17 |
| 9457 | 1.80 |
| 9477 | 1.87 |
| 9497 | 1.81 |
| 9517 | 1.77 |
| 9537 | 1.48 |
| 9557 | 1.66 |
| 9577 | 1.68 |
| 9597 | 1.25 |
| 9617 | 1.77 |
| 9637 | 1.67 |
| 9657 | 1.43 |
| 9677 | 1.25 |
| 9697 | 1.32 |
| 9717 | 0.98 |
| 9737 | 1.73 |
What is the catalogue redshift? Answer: 0.171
